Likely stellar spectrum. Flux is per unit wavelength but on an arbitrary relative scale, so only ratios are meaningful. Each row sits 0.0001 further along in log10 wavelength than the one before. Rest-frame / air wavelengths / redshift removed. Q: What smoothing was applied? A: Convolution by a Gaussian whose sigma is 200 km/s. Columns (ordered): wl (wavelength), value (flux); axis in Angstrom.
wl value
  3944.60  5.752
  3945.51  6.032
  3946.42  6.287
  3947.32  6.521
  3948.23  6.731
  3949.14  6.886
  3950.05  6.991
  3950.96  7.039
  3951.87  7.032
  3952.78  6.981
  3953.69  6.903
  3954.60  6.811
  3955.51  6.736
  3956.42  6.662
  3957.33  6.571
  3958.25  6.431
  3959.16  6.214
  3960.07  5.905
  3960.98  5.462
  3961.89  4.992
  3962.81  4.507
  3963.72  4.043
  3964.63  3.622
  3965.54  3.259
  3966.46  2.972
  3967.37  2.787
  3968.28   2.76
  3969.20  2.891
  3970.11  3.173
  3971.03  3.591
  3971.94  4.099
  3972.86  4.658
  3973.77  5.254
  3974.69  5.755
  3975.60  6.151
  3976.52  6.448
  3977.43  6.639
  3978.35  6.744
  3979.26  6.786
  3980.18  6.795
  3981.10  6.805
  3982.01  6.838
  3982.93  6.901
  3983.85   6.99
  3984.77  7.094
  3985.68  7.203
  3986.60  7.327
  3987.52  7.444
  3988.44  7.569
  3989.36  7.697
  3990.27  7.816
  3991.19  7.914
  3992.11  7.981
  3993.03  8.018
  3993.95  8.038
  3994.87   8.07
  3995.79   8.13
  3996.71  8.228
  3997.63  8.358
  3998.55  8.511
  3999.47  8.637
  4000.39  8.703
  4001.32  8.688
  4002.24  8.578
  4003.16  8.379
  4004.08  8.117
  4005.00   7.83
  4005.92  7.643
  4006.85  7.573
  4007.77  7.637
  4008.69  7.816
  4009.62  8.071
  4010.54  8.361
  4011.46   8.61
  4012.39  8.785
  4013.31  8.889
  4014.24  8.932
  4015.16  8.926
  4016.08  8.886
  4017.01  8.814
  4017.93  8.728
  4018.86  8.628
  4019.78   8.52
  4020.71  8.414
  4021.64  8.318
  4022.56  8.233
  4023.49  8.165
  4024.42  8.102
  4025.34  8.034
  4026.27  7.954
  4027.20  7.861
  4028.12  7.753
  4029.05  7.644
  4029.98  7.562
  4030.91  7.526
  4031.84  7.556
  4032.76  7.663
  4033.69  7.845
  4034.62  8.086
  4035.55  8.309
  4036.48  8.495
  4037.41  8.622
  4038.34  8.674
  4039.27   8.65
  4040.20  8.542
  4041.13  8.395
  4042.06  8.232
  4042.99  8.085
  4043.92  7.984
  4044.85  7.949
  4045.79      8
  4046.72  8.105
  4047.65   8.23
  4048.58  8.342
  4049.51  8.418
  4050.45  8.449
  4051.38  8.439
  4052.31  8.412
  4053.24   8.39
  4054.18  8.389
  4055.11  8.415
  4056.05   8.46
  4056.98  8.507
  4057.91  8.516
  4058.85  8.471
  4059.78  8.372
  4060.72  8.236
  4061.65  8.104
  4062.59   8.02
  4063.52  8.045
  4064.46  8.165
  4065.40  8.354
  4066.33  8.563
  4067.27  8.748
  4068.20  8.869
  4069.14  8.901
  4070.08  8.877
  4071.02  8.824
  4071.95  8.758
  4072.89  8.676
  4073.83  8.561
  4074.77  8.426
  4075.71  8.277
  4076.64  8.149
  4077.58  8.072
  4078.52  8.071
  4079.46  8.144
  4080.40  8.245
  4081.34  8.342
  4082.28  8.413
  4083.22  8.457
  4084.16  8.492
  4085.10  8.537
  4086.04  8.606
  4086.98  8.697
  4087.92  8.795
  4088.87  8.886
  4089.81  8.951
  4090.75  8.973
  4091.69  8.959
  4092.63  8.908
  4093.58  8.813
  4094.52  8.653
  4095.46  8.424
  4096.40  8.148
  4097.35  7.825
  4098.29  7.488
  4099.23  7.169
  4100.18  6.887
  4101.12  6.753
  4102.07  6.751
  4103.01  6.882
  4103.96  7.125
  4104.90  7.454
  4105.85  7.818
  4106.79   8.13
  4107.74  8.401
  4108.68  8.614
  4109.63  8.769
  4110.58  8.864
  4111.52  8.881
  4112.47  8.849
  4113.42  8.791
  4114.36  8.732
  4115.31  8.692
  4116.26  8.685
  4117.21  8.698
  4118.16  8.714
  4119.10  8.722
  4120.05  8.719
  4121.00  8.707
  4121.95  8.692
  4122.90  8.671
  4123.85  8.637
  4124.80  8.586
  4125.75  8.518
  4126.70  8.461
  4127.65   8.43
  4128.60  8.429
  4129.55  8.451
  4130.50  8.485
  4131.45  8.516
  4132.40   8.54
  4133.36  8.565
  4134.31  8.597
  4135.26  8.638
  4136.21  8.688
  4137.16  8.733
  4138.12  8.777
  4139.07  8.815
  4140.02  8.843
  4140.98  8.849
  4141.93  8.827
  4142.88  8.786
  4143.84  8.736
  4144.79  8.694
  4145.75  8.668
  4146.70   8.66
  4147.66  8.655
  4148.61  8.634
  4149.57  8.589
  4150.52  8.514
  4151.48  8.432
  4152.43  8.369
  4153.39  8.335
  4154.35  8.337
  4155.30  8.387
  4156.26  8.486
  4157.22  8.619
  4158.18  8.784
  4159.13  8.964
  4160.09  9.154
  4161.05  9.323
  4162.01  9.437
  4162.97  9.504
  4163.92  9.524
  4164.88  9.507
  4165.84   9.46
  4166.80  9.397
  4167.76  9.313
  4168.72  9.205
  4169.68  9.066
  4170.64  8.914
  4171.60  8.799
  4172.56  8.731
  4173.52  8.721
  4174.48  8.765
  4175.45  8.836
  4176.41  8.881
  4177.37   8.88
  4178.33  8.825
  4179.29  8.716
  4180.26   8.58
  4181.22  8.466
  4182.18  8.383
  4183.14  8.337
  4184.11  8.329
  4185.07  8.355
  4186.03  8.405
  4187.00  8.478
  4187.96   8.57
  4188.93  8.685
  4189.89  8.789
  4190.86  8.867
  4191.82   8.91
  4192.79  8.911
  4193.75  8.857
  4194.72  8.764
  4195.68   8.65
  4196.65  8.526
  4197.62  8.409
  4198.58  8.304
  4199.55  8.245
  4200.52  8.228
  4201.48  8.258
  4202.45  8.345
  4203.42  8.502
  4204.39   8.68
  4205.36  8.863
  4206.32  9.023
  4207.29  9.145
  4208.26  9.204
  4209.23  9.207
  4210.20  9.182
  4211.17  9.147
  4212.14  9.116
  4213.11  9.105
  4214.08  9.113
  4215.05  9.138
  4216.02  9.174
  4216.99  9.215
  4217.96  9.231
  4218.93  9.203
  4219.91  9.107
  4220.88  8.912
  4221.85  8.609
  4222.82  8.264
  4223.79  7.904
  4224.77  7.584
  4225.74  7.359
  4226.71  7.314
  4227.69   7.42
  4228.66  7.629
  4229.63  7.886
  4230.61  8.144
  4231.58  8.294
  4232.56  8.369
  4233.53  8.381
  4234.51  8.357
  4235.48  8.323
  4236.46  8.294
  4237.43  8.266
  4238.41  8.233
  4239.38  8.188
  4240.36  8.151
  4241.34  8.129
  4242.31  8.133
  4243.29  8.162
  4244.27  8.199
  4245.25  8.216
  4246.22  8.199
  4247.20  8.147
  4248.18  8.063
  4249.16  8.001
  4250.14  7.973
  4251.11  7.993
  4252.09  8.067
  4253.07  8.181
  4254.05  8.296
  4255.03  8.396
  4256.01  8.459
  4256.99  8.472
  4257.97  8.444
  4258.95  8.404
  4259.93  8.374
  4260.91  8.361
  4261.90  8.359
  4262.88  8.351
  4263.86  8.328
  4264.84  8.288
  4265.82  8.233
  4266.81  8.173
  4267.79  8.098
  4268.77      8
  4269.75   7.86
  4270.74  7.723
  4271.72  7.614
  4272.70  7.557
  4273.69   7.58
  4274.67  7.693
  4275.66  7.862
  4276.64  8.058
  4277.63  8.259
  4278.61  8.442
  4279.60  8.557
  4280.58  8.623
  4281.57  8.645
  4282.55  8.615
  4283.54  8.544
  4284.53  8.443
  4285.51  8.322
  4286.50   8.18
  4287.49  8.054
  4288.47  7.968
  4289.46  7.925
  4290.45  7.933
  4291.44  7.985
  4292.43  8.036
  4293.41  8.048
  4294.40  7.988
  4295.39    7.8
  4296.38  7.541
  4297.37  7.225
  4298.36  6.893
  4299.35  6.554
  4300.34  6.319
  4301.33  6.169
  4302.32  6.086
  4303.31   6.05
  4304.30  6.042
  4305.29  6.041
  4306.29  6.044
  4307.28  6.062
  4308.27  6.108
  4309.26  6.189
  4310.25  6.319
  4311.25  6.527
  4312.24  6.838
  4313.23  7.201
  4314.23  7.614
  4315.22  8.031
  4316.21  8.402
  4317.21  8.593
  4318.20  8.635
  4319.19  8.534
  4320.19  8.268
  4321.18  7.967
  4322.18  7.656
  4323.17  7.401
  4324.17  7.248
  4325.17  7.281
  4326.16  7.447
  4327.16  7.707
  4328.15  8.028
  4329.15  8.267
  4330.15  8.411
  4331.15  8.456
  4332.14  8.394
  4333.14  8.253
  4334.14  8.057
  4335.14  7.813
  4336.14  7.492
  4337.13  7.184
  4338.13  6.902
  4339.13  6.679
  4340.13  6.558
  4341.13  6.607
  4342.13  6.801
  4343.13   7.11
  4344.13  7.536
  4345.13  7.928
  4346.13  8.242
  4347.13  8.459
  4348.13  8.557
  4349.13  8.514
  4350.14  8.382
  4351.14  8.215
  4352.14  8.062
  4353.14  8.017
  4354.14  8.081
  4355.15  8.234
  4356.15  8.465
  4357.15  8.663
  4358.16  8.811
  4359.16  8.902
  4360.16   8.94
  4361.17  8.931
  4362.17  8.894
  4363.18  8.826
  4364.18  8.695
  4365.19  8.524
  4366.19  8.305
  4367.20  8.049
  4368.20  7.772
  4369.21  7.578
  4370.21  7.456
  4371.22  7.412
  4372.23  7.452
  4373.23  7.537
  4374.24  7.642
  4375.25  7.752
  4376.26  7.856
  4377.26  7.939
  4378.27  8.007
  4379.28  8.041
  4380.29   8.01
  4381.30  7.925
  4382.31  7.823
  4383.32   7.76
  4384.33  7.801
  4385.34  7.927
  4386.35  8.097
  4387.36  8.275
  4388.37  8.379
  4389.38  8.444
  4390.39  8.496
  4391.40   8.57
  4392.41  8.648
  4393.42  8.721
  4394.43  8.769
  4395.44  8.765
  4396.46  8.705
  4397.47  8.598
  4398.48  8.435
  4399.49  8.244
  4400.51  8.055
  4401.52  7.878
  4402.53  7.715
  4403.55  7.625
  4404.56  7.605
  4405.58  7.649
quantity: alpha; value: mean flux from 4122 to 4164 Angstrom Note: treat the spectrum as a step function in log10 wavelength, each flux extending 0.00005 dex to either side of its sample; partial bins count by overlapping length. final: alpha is 8.69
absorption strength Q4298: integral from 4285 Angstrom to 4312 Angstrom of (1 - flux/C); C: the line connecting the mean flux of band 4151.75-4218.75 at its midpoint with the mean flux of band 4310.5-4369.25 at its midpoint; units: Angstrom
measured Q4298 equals 3.78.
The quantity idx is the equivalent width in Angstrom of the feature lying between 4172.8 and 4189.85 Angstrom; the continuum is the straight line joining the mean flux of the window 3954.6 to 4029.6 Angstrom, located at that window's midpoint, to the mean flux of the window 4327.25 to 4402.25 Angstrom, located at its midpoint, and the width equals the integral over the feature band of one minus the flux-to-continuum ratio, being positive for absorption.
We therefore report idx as -2.4 Angstrom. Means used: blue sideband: 7.03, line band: 8.61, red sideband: 8.08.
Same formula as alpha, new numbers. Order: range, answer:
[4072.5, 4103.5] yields 8.22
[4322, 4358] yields 7.82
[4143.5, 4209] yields 8.75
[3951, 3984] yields 5.48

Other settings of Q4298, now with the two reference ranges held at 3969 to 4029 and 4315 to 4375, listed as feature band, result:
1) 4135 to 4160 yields -3.0 Angstrom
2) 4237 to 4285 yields -1.9 Angstrom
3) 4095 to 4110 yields 0.0 Angstrom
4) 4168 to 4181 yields -1.8 Angstrom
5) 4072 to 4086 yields -1.3 Angstrom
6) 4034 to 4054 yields -1.9 Angstrom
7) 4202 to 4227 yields -3.0 Angstrom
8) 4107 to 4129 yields -2.8 Angstrom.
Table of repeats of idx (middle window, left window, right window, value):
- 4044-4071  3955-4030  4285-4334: -4.8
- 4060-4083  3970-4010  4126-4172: -1.1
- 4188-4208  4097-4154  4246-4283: -0.9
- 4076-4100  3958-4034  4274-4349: -3.8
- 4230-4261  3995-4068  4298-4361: -1.9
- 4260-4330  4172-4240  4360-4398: 6.0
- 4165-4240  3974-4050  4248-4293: -4.8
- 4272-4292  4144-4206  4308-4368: 0.1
